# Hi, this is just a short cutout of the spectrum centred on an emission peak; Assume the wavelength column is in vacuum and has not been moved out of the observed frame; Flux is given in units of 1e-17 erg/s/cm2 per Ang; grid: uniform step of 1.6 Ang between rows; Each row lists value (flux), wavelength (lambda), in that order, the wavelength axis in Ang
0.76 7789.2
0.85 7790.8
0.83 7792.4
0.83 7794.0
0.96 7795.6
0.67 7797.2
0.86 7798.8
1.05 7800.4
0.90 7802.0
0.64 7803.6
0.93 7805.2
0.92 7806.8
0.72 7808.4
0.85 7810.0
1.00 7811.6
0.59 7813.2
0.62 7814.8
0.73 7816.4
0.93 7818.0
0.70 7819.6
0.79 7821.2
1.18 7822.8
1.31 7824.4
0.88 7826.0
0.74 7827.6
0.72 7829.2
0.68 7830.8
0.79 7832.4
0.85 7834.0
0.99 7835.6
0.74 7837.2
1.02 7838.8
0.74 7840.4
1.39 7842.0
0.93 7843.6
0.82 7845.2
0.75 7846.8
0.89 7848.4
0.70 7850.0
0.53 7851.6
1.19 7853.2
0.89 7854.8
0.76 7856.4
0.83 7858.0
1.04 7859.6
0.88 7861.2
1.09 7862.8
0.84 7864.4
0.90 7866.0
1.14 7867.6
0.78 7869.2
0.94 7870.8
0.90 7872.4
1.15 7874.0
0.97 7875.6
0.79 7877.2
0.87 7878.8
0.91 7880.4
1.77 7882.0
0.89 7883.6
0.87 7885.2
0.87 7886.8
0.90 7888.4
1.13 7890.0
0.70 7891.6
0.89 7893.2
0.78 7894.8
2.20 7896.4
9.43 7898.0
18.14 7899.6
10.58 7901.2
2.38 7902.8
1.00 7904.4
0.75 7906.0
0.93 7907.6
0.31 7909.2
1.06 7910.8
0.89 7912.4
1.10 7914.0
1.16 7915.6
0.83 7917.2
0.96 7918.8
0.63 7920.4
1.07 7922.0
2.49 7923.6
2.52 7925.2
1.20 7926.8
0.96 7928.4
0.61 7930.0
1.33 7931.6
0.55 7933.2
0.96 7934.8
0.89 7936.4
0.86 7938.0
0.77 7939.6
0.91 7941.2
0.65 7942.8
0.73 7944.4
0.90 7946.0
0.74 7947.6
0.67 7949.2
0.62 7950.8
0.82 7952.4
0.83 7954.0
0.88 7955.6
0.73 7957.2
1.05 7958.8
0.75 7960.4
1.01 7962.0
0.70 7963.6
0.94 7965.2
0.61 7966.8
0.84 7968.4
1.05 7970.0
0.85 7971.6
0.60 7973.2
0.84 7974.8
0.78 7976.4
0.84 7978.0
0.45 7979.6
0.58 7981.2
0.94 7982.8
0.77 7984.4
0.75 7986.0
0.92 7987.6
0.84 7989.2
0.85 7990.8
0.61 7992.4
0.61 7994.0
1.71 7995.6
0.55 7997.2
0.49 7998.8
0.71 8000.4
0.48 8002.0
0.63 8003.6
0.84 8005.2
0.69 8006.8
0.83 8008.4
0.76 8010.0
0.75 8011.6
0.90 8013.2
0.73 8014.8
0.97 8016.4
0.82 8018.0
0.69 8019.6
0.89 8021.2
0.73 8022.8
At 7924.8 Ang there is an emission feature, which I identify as [N II]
